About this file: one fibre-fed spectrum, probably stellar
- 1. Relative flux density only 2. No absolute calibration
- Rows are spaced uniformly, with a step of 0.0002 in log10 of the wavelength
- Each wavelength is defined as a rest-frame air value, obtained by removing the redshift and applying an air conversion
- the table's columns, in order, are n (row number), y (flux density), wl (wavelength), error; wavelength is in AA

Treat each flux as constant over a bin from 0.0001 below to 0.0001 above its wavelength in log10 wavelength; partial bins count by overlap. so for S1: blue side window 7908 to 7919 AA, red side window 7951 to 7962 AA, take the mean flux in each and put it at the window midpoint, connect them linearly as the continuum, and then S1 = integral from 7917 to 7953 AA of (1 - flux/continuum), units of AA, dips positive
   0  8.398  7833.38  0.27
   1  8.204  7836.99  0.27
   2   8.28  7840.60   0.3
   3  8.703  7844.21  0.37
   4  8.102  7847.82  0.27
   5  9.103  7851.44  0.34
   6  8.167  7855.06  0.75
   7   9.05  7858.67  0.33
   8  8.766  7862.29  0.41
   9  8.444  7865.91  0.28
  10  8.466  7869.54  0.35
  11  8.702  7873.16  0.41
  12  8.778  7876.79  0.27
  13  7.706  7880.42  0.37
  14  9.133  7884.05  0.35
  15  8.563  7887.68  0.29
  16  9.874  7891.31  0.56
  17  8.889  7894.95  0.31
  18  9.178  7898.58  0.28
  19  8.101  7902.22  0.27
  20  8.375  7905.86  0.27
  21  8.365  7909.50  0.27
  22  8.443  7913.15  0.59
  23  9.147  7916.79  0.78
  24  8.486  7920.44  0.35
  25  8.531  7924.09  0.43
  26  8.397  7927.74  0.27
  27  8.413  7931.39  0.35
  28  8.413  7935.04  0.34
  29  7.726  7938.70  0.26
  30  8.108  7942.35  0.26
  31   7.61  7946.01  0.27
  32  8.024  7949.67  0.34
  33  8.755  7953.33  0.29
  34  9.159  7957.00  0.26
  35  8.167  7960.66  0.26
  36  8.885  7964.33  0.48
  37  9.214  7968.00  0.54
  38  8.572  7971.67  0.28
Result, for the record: 1.7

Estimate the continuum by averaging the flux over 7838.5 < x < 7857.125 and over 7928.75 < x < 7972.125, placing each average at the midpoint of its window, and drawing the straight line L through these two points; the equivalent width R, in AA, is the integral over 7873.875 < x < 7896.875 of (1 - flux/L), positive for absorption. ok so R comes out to -0.99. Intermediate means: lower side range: 8.48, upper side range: 8.42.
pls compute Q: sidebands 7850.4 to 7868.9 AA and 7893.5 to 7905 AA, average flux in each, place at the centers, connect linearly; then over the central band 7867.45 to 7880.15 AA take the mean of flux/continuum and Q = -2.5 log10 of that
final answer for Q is 0.02 mag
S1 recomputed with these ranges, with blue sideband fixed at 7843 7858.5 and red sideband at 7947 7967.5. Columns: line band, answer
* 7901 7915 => 0.4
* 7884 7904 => -0.8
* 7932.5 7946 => 0.9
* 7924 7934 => 0.2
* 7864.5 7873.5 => 0.1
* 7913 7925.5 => -0.1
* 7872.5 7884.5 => 0.1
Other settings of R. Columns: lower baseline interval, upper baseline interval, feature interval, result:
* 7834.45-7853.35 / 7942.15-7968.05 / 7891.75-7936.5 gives -0.72 AA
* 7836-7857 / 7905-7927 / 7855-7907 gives -1.24 AA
